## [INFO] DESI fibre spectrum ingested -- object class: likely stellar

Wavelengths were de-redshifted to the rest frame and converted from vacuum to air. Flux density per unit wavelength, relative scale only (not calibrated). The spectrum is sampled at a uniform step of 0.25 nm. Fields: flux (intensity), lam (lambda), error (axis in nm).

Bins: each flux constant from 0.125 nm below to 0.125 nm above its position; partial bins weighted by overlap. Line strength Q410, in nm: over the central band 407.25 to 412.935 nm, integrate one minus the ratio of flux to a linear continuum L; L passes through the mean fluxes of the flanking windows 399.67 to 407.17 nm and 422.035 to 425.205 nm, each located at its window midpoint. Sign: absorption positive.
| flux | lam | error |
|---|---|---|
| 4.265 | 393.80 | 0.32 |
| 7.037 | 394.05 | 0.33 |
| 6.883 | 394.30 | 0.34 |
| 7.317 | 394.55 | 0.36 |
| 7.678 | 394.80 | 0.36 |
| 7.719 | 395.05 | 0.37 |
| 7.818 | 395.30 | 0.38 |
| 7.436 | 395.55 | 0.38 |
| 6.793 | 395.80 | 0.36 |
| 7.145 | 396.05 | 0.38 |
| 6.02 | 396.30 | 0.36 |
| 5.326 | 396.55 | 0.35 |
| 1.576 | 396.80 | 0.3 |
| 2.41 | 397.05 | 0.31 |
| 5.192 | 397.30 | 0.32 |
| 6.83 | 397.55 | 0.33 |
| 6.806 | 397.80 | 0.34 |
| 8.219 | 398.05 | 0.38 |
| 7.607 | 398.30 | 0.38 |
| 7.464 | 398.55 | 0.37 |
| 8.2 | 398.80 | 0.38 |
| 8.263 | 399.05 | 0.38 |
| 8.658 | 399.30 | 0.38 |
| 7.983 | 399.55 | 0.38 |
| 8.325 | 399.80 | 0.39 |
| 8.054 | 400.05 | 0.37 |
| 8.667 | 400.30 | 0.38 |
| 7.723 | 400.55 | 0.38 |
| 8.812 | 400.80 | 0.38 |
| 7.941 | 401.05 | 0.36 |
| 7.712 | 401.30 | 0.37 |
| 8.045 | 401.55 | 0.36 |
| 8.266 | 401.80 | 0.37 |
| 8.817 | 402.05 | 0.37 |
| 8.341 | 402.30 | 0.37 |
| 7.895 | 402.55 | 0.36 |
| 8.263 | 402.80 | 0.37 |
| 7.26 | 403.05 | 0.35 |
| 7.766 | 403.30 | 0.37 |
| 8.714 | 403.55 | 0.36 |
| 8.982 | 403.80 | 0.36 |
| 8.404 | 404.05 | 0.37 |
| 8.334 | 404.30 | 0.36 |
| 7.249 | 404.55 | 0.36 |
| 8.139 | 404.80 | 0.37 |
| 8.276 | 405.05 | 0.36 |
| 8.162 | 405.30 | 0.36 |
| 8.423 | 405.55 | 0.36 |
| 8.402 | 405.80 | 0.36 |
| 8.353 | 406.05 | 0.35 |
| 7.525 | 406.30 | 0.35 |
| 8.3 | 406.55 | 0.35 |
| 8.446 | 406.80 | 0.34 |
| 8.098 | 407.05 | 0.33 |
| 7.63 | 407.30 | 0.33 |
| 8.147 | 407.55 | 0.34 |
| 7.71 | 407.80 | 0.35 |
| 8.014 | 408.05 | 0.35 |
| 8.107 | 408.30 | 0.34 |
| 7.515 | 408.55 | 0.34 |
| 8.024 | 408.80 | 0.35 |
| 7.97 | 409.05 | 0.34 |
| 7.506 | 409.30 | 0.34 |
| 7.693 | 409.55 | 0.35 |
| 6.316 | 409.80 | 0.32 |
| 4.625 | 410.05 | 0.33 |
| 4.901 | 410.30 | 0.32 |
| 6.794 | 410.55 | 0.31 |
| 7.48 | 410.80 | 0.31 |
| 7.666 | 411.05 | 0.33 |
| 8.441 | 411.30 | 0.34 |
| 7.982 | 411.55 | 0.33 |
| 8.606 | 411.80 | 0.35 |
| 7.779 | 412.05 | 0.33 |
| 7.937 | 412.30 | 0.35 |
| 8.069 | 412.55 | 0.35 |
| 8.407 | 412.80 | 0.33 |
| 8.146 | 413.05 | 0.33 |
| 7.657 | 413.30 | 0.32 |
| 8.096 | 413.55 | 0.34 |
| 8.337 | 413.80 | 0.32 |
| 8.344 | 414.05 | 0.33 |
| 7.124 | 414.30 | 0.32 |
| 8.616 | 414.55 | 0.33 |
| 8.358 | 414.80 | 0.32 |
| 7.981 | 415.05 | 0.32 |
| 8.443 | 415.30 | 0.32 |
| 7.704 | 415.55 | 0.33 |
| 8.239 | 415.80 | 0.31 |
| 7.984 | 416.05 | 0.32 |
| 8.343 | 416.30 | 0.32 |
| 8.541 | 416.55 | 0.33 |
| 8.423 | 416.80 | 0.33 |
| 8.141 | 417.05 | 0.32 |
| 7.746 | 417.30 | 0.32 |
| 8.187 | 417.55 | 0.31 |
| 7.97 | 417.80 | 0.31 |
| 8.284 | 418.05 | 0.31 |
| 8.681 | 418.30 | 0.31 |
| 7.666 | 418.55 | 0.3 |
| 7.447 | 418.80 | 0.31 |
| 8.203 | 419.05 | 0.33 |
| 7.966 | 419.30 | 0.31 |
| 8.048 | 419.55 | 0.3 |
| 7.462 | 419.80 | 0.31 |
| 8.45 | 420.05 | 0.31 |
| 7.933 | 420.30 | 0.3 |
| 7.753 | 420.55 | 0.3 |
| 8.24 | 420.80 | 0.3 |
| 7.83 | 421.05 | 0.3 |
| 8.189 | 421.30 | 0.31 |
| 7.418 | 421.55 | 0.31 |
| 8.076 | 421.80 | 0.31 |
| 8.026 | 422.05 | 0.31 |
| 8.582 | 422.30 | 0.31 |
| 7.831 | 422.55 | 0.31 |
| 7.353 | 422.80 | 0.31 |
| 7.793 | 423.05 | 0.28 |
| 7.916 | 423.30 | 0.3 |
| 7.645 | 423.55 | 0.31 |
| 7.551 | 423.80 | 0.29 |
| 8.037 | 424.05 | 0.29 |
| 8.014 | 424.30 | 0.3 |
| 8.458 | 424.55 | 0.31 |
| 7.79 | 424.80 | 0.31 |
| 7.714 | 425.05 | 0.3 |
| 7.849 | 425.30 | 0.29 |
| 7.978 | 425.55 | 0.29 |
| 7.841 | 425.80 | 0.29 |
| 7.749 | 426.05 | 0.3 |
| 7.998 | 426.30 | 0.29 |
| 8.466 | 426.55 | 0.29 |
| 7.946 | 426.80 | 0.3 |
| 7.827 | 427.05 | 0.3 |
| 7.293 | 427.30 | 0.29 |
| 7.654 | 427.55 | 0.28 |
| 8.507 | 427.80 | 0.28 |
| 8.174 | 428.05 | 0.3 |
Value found 0.39 nm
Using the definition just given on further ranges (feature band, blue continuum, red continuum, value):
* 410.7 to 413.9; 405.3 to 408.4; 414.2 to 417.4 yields 0.03 nm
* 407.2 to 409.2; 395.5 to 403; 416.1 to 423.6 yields -0.08 nm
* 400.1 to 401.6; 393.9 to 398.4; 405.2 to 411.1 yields -0.28 nm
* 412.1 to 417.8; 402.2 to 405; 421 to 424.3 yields -0.10 nm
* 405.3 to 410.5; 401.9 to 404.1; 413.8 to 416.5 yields 0.40 nm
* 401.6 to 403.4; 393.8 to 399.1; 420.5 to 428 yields -0.32 nm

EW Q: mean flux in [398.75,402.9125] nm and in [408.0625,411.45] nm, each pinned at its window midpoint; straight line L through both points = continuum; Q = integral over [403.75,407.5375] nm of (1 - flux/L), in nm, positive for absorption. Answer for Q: -0.24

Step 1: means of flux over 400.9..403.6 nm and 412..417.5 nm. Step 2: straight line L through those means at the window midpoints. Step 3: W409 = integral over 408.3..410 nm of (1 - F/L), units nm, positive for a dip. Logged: 0.14 nm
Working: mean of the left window 8.08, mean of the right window 8.12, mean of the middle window 7.42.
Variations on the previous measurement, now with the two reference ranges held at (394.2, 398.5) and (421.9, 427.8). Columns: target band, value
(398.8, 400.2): -0.36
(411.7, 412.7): -0.12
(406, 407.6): -0.25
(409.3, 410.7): 0.18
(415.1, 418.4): -0.32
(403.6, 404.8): -0.25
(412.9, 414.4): -0.13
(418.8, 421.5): -0.11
